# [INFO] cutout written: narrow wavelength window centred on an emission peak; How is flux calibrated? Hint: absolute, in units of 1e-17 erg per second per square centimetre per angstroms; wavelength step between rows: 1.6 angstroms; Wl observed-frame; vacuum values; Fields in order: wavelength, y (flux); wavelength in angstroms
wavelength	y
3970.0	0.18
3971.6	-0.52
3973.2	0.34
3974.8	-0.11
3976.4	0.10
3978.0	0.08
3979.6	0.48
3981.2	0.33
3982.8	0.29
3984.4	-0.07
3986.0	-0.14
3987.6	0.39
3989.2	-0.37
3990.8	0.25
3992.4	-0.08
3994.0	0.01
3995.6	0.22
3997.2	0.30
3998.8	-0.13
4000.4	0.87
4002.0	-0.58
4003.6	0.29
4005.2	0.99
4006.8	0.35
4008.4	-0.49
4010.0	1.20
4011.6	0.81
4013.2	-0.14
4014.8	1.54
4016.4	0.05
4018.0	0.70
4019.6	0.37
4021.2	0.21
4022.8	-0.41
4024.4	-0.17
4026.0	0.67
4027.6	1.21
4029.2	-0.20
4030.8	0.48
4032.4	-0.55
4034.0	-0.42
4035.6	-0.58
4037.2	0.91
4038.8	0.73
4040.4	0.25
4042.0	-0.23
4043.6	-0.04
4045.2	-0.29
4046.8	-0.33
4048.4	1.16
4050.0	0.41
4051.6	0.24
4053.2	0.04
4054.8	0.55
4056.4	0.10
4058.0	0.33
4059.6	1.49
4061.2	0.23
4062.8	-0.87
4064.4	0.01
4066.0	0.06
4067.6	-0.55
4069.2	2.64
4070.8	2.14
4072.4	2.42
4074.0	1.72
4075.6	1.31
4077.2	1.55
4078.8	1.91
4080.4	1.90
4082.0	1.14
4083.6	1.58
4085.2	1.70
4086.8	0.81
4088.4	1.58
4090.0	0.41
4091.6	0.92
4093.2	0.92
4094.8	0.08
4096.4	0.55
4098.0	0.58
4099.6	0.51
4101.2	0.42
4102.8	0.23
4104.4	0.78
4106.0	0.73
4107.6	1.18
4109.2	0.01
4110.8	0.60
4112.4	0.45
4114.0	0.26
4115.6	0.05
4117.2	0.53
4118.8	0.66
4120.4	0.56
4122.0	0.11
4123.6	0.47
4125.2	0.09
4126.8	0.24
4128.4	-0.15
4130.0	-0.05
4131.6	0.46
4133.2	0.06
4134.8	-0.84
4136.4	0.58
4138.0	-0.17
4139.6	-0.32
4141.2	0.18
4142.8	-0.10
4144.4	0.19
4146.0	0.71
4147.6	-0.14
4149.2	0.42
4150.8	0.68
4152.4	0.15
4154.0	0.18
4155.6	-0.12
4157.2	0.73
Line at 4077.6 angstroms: Ly-alpha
